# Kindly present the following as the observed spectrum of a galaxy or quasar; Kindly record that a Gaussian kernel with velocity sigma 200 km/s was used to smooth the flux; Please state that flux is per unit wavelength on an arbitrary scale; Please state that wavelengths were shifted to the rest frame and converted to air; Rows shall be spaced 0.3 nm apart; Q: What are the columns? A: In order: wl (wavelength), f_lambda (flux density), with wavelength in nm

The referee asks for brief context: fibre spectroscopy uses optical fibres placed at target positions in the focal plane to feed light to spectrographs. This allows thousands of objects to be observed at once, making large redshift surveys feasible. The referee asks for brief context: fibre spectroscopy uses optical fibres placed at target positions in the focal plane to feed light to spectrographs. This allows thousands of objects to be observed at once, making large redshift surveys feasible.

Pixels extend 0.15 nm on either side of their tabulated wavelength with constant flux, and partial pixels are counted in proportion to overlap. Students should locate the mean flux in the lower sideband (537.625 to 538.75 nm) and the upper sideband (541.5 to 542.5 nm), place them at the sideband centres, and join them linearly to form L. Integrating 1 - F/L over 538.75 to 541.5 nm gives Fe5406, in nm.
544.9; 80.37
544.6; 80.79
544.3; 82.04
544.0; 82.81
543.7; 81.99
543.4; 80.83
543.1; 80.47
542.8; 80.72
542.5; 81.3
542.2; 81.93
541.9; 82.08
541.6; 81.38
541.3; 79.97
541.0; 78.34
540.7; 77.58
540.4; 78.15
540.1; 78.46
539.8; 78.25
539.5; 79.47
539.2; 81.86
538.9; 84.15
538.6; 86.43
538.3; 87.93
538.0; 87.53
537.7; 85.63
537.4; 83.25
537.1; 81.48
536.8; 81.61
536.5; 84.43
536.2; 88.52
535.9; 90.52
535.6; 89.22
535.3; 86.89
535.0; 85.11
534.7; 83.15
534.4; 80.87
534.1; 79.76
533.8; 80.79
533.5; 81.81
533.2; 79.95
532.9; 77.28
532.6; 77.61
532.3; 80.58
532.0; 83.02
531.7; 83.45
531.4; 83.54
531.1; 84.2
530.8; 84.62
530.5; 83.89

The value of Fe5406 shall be 0.153 nm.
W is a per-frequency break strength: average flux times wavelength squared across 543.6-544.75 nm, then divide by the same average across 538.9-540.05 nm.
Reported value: 1.0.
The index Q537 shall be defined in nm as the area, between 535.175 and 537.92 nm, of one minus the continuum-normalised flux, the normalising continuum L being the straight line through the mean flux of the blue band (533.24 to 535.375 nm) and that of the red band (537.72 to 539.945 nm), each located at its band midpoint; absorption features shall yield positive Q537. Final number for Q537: -0.09 nm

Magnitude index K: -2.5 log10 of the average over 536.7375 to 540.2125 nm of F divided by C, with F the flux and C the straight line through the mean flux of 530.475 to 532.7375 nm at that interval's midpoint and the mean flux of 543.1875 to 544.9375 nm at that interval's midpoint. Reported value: -0.01 mag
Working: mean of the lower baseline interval 82.6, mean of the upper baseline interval 81.5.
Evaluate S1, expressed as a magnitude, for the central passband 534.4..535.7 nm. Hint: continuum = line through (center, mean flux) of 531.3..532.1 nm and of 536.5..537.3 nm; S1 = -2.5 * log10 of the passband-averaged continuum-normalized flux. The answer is -0.036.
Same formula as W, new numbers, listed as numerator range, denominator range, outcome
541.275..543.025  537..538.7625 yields 0.97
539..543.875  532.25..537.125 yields 0.99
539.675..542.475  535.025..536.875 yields 0.93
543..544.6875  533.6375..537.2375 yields 1.00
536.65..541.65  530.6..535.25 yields 1.02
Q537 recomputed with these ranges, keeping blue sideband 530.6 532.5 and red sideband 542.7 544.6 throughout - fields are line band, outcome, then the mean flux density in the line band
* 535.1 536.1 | -0.074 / 88.7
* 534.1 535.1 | 0.003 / 82.4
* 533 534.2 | 0.034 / 80.5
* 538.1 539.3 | -0.047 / 85.3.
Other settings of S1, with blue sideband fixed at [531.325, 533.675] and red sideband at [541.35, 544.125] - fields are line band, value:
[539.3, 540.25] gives 0.03 mag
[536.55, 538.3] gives -0.04 mag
